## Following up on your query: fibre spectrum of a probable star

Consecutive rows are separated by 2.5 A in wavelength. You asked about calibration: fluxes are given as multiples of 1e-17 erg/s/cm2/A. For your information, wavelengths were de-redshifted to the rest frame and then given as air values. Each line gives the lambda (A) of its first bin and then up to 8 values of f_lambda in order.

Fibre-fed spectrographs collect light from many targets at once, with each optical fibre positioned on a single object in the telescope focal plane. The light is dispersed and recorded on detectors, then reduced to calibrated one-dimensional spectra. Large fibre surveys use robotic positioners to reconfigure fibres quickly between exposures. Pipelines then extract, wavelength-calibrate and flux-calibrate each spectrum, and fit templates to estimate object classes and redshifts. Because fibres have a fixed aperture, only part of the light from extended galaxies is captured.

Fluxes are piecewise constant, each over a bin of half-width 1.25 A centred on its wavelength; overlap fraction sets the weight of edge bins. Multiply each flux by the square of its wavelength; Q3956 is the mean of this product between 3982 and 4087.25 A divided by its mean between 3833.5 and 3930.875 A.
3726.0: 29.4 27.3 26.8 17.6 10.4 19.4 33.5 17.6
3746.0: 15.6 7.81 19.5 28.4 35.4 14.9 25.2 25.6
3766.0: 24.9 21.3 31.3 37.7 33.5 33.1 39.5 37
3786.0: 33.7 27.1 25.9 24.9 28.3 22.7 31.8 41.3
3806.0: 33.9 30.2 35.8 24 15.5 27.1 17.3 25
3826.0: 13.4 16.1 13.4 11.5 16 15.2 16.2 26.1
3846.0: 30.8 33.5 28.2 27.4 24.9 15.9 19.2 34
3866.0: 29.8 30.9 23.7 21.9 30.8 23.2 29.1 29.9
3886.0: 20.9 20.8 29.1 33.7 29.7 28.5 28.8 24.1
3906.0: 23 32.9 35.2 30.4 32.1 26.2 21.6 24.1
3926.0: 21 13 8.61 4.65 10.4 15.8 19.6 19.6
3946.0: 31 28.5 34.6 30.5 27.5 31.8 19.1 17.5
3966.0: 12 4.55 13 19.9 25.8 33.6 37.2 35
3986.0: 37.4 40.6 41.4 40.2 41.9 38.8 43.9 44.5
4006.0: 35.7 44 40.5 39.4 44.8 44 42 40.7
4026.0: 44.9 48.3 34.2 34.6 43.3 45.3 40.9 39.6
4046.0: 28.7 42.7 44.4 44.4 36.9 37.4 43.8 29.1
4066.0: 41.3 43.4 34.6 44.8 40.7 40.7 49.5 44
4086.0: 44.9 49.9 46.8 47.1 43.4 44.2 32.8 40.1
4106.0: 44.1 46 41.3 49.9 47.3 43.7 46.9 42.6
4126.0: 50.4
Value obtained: 1.73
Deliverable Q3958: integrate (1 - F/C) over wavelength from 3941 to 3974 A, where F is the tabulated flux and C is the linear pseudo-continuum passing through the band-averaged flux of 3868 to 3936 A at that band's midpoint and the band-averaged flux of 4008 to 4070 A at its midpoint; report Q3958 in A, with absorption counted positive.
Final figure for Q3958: 9.27 A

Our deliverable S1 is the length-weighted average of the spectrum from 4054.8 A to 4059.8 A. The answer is 37.2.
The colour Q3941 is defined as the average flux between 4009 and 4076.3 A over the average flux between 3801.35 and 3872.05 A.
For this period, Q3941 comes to 1.7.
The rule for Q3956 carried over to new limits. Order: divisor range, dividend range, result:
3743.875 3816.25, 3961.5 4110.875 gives 1.58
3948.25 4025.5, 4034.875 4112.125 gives 1.30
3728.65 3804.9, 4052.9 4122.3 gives 1.91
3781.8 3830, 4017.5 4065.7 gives 1.69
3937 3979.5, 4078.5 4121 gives 2.13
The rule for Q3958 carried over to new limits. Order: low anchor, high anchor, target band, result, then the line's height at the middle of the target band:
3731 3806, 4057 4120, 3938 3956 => 4.8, 35.6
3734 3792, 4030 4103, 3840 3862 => 4.0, 30.3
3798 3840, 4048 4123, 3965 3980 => 6.9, 34.4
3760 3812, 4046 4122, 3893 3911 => 3.3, 35.3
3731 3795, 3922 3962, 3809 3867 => 3.1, 23.8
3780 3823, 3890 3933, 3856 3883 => 1.0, 26.9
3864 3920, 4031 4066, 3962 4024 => 2.3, 35.2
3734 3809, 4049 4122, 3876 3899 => 3.8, 32.8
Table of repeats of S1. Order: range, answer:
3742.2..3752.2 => 15.2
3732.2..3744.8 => 19.7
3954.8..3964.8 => 23.9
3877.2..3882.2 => 26.2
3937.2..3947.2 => 21.4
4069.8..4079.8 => 40.3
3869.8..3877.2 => 25.4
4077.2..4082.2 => 45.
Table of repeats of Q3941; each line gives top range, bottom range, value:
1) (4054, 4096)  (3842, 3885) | 1.57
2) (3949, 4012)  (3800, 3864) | 1.32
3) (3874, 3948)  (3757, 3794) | 0.83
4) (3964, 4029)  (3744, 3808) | 1.27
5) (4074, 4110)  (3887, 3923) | 1.56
